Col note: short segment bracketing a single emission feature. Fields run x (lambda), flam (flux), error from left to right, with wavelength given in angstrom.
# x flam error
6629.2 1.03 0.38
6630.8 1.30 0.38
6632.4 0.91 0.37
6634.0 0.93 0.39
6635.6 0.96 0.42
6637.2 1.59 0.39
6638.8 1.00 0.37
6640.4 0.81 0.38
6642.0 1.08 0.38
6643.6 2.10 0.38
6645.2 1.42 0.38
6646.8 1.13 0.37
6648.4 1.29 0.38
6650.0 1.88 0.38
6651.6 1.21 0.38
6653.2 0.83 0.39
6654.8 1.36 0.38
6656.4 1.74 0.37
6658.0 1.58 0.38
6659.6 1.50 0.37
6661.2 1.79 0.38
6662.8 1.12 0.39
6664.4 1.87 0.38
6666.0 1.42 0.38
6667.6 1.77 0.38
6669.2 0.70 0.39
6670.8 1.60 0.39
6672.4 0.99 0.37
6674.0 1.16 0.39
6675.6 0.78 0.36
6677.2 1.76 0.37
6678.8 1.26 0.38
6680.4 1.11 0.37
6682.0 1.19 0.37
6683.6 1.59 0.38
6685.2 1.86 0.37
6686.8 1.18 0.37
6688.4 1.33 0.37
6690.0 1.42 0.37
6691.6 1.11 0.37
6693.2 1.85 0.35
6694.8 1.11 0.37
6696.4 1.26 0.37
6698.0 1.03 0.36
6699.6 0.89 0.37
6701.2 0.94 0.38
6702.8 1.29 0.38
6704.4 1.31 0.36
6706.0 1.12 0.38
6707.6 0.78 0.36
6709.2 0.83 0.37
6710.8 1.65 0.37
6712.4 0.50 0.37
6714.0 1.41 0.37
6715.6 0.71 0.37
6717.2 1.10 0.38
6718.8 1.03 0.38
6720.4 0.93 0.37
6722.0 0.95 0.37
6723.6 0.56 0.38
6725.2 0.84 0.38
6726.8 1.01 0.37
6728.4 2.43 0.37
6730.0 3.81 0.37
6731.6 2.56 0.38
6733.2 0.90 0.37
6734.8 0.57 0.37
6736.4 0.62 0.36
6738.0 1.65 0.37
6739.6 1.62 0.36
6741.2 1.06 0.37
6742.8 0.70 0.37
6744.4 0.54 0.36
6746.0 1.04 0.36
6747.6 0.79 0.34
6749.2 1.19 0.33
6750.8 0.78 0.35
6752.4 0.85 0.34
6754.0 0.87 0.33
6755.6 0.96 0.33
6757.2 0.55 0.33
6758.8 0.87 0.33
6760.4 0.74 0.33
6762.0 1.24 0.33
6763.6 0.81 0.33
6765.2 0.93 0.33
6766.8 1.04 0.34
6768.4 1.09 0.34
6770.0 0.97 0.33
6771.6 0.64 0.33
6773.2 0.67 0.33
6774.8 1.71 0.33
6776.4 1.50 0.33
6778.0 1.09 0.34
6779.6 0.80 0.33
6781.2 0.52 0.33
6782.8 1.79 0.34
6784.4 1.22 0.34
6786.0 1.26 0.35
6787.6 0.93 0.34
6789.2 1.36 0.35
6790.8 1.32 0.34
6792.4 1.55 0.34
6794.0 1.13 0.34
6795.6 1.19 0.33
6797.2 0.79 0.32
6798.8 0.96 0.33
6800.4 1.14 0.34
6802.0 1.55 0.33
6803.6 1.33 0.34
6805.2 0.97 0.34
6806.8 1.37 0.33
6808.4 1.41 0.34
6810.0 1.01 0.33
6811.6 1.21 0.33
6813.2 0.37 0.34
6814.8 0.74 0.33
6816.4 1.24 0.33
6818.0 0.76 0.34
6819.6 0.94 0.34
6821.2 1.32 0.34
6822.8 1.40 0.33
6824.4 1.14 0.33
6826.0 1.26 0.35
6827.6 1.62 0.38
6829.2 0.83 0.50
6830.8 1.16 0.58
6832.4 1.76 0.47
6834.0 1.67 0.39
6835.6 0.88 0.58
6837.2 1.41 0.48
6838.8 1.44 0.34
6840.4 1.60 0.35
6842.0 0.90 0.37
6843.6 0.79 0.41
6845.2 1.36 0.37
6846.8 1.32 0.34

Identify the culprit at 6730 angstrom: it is H-beta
